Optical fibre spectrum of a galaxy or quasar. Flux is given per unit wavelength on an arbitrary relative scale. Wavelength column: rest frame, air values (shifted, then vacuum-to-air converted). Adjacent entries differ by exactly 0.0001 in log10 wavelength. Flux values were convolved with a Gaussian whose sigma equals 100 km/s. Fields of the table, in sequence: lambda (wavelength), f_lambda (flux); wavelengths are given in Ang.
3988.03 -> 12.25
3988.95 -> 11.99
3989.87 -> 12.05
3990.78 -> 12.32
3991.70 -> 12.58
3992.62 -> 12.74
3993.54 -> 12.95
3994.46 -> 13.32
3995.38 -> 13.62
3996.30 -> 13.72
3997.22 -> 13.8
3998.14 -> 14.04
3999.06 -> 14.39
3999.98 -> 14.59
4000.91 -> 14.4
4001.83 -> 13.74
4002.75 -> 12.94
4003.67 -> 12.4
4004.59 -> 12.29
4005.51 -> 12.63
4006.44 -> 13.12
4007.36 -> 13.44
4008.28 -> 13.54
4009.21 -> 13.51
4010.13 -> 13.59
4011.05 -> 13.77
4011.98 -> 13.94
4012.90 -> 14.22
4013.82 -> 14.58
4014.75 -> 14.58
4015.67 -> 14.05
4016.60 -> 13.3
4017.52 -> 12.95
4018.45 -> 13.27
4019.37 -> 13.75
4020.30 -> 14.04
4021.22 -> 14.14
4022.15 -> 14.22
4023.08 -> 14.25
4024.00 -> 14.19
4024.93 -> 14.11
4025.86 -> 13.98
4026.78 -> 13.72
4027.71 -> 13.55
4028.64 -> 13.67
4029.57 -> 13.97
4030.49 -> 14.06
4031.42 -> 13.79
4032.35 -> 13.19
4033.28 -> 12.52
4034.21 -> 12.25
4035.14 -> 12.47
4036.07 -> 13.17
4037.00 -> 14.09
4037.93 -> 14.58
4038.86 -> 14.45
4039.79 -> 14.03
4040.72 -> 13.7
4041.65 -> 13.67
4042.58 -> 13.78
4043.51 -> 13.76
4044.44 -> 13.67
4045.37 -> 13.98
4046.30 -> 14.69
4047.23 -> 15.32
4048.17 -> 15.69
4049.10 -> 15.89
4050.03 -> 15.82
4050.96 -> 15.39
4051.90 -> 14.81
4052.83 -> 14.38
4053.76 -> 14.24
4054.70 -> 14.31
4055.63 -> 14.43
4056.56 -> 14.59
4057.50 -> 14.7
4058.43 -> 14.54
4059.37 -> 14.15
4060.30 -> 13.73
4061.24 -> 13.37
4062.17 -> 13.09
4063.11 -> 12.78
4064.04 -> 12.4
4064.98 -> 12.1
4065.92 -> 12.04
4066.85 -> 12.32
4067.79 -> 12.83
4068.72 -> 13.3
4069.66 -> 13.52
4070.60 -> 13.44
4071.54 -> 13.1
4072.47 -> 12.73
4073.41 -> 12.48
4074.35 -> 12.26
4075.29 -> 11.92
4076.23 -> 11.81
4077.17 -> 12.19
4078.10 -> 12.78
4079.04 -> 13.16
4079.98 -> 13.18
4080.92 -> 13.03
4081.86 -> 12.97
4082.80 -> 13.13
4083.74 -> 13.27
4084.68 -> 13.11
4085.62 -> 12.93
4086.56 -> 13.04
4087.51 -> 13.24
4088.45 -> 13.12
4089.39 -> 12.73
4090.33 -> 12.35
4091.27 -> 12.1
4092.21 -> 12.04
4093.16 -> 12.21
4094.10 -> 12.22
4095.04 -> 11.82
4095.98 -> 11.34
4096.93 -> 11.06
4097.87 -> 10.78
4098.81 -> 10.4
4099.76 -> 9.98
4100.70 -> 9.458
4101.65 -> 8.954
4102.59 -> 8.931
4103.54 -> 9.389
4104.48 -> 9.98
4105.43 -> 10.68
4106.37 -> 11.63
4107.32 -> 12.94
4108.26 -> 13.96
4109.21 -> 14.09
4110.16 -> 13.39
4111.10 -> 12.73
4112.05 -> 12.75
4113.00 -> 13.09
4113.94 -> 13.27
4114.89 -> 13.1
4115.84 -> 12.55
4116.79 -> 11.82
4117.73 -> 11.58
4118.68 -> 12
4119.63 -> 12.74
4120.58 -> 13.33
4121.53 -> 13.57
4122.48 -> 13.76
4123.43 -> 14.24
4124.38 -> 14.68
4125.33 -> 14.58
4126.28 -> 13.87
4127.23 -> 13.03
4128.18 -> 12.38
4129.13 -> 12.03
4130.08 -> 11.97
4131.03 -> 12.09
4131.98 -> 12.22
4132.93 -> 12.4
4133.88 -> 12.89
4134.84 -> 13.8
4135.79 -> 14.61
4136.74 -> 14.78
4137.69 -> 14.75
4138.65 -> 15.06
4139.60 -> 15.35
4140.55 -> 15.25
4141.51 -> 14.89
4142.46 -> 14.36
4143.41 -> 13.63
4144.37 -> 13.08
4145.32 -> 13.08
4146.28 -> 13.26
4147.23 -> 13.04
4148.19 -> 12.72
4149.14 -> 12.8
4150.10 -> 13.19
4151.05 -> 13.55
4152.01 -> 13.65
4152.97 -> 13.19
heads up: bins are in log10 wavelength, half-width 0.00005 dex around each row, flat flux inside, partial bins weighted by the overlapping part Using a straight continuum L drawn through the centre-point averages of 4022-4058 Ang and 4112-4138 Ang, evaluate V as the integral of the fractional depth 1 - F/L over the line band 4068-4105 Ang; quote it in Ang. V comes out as 4.2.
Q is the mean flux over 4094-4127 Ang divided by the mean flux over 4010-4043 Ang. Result 0.9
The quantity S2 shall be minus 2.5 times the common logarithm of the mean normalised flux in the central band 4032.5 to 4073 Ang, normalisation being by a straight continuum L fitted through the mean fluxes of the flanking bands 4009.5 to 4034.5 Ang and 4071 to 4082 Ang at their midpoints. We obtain -0.05 mag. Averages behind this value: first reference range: 13.8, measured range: 13.8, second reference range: 12.6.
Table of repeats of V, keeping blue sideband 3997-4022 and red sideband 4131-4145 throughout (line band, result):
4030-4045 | 0.2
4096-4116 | 3.4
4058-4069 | 0.6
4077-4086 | 0.6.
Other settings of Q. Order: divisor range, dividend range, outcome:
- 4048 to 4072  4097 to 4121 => 0.85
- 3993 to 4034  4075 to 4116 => 0.89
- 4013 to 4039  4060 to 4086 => 0.93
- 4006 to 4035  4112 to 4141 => 0.97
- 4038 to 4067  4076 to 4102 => 0.86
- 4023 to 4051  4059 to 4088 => 0.92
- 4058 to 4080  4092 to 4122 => 0.92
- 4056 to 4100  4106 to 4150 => 1.05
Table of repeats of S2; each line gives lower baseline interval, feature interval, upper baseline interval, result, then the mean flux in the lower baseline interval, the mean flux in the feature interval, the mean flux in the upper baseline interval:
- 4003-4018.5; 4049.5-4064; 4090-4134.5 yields -0.108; 13.5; 14.2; 12.2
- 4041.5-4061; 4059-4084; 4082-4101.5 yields 0.033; 14.6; 12.8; 12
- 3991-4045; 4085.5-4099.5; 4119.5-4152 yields 0.132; 13.6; 12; 13.6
